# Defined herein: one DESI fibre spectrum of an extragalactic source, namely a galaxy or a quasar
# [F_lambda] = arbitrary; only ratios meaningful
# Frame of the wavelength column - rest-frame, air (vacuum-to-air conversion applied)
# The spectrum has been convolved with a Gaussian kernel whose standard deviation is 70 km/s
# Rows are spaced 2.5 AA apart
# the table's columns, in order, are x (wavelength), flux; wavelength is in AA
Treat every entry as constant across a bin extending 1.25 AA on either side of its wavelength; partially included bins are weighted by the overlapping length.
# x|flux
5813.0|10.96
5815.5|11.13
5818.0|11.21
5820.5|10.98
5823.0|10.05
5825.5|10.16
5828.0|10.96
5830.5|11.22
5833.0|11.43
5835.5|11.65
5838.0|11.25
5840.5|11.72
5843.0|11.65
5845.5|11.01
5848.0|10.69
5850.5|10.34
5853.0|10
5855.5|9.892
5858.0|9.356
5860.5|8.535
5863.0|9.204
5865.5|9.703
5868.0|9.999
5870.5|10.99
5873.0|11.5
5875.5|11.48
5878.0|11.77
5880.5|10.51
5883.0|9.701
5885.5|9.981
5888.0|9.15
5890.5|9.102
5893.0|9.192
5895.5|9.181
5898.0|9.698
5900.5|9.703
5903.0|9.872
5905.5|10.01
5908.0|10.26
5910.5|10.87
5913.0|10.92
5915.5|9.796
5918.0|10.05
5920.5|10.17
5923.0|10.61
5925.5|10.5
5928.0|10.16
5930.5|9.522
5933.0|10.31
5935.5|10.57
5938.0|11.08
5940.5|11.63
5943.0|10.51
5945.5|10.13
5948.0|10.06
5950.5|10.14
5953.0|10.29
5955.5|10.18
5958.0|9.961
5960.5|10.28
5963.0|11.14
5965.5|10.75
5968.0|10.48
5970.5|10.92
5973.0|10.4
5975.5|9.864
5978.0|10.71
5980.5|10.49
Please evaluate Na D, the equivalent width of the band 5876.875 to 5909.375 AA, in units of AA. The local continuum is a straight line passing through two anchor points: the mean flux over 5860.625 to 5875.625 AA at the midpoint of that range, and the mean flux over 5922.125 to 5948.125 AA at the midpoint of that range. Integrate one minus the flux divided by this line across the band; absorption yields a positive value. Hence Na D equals 1.5 AA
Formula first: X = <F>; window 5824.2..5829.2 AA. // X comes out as 10.6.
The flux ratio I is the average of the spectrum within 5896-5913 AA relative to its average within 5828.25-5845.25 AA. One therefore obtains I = 0.88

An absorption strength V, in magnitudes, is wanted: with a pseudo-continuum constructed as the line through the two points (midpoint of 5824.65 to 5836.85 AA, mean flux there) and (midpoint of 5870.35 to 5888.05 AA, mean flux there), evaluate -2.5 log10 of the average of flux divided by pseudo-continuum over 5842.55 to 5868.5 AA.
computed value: 0.096 mag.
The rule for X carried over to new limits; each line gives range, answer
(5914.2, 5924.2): 10.2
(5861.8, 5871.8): 9.99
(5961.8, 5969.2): 10.8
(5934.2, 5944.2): 10.9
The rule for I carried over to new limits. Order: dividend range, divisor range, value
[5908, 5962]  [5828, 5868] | 0.99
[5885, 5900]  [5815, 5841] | 0.85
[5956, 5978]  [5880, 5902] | 1.10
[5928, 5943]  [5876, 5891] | 1.04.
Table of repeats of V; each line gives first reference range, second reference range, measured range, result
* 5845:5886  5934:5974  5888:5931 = 0.05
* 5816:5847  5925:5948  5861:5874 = 0.08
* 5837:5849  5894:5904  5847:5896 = 0.04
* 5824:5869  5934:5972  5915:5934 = 0.04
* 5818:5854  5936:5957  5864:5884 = 0.01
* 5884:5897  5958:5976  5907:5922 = -0.07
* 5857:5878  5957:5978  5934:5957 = -0.01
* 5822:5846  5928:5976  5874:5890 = 0.05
